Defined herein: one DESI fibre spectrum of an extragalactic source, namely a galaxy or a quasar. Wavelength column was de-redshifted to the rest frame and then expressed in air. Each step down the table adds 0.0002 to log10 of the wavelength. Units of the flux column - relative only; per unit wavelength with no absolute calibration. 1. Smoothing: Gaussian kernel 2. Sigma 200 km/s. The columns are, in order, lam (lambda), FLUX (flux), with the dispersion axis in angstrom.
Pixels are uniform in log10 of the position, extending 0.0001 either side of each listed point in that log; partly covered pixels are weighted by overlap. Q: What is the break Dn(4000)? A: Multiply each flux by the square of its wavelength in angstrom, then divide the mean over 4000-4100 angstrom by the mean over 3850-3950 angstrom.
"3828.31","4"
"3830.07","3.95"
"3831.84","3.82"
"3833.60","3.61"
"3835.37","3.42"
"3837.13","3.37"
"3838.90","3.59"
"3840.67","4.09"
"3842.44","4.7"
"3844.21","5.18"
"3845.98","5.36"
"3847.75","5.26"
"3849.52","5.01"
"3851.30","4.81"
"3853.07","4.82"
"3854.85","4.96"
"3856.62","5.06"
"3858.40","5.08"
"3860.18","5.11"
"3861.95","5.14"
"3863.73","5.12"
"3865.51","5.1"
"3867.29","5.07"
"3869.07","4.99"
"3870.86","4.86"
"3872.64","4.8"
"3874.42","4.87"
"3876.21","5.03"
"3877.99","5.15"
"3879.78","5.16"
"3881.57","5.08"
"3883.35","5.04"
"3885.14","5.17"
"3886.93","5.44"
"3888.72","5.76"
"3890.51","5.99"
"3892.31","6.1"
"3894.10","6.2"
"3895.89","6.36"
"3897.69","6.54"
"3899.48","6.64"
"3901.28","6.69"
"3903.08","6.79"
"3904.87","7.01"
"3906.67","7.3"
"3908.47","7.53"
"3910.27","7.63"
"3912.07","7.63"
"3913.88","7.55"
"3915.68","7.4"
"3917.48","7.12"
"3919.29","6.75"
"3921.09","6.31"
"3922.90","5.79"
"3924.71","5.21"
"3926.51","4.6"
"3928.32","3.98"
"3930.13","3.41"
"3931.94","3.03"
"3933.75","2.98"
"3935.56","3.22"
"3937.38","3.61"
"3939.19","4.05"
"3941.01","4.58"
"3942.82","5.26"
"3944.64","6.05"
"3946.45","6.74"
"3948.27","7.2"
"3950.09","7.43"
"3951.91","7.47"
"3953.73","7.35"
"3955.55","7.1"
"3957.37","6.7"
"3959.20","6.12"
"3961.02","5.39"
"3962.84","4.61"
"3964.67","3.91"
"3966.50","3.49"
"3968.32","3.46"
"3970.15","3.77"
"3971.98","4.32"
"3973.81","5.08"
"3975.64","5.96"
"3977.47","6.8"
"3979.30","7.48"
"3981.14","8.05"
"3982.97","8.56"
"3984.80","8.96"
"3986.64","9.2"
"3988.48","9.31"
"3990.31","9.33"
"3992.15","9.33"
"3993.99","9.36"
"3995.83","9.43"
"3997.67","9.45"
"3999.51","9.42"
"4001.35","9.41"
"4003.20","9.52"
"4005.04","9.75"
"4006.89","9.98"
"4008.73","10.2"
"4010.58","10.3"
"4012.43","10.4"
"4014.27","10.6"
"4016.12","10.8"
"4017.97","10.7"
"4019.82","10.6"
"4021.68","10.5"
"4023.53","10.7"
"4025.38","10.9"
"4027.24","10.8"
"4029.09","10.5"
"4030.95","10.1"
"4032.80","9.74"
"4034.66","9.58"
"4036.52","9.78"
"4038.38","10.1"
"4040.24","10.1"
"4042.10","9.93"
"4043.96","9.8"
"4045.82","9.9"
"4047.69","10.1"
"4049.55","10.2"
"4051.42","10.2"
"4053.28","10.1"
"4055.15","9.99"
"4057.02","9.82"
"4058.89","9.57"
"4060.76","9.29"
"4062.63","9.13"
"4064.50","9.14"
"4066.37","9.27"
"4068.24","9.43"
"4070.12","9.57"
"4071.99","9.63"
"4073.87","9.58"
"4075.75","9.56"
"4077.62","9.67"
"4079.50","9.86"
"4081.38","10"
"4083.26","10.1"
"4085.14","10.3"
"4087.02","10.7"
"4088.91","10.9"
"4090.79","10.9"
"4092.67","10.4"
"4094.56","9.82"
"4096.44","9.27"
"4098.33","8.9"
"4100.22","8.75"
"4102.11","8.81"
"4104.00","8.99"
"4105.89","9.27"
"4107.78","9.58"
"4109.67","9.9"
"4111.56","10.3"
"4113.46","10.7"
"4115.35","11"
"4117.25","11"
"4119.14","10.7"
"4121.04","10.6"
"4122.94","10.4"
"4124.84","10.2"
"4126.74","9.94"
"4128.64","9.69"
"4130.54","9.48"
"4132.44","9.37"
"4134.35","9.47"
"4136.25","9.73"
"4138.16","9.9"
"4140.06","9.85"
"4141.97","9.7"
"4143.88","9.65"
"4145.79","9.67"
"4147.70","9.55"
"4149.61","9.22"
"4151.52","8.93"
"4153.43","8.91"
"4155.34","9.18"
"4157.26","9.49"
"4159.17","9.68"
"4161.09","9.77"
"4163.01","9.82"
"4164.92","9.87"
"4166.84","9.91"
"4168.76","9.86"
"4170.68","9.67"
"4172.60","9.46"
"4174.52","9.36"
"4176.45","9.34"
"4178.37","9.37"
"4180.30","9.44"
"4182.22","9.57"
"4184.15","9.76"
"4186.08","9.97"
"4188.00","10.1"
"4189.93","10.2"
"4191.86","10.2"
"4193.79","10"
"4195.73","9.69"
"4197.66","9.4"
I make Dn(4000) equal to 1.94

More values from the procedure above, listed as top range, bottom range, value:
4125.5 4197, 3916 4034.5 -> 1.42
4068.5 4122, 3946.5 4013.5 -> 1.38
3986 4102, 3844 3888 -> 2.14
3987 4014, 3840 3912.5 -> 1.84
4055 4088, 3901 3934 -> 1.72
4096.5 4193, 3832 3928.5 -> 2.00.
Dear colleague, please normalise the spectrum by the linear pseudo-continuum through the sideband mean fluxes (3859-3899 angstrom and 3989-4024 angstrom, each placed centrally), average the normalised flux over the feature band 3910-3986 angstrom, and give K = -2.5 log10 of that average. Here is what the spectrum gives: 0.329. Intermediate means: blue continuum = 5.38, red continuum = 9.97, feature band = 5.76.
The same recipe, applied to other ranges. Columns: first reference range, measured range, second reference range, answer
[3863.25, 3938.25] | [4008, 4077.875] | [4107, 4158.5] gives -0.218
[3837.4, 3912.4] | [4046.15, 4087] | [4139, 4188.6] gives -0.188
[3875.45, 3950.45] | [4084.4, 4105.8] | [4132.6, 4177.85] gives -0.137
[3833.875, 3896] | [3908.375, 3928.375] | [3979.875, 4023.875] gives 0.047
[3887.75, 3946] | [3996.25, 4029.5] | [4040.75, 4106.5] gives -0.239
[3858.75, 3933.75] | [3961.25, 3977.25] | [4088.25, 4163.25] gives 0.489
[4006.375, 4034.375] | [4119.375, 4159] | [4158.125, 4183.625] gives 0.015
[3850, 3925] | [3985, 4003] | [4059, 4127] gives -0.177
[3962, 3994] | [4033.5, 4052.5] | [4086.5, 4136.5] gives -0.204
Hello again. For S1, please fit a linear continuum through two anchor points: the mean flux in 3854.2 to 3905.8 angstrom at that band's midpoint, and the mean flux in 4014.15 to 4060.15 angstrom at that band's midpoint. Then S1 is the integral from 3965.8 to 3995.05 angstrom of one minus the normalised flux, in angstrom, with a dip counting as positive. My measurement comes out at 5.1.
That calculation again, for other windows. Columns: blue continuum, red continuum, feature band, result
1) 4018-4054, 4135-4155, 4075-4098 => -0.5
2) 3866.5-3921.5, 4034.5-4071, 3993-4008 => -1.7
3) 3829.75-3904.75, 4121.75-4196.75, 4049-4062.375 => -2.9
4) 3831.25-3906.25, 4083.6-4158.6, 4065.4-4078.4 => -0.9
